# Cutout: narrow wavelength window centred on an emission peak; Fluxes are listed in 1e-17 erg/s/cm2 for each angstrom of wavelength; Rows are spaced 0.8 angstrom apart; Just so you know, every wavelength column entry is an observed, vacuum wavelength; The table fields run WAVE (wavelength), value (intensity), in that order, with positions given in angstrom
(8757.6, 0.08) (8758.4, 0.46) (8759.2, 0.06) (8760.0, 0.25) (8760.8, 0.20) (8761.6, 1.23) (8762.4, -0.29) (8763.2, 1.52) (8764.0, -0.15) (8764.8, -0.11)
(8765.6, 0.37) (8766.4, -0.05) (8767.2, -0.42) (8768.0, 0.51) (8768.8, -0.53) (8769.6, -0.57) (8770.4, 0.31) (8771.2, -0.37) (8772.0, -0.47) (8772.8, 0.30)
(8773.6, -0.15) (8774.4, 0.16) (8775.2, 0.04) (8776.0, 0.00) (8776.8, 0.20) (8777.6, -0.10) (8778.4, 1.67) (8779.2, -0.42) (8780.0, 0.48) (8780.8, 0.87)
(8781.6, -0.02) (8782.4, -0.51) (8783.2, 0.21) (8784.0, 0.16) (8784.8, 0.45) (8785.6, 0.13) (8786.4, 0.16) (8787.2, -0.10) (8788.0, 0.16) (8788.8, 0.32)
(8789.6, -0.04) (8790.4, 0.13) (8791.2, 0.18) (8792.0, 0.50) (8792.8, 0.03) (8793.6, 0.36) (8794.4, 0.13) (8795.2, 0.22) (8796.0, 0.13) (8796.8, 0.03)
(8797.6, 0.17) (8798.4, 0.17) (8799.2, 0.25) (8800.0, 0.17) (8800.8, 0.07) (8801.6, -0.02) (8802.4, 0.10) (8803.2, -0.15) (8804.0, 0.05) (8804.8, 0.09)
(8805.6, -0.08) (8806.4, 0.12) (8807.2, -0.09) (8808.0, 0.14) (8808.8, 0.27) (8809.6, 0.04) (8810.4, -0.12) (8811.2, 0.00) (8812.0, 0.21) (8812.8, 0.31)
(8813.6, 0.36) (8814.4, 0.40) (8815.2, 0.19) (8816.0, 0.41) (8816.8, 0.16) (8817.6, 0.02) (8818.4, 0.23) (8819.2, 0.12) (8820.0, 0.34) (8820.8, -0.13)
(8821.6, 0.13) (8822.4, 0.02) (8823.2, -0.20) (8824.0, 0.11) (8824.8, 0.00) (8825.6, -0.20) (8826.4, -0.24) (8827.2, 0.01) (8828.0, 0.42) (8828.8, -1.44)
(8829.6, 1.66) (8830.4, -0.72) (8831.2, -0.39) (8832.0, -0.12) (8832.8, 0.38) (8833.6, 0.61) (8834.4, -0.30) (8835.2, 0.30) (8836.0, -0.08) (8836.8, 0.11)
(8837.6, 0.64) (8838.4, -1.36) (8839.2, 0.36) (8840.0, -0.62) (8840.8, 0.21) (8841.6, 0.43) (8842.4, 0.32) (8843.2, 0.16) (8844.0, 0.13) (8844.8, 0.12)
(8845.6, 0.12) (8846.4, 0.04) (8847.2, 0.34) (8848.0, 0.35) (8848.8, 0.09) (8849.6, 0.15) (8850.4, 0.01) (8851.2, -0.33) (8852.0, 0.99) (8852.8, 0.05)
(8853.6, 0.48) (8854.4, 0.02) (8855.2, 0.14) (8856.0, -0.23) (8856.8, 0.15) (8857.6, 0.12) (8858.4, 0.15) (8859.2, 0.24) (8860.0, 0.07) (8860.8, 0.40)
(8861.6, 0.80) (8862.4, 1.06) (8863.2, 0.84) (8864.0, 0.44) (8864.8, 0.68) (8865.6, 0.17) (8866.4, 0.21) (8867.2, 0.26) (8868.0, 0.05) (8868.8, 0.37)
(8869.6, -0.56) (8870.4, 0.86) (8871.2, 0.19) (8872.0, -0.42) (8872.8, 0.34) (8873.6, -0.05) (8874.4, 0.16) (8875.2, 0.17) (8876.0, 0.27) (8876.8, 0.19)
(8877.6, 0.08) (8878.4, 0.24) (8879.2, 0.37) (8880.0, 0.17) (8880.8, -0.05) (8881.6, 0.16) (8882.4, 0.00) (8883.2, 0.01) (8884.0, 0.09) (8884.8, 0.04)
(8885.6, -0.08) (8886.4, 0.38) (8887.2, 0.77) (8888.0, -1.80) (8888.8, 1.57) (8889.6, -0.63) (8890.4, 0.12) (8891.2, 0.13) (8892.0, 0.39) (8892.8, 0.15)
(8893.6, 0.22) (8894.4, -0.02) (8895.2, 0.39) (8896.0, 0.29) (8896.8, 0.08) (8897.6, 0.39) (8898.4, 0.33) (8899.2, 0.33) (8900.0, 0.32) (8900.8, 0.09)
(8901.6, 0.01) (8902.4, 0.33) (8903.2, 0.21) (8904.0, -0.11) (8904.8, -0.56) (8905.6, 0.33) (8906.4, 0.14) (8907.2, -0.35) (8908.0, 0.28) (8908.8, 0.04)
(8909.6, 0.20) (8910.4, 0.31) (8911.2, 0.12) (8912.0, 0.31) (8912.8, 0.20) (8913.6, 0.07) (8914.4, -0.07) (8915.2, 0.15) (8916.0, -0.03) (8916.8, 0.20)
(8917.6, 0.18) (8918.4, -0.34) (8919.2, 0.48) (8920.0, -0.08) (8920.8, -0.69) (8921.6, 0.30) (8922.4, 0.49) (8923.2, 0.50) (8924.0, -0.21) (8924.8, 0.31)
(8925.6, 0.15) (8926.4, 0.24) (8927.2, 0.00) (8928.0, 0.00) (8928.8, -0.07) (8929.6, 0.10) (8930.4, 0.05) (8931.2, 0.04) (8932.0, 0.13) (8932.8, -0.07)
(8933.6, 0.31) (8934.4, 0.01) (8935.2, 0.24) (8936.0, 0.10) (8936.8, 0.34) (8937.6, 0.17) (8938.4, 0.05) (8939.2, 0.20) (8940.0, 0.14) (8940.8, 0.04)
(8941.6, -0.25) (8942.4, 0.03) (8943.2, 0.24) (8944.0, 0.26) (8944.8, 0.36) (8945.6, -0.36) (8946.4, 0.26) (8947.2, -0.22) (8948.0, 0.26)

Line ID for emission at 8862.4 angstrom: H-beta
